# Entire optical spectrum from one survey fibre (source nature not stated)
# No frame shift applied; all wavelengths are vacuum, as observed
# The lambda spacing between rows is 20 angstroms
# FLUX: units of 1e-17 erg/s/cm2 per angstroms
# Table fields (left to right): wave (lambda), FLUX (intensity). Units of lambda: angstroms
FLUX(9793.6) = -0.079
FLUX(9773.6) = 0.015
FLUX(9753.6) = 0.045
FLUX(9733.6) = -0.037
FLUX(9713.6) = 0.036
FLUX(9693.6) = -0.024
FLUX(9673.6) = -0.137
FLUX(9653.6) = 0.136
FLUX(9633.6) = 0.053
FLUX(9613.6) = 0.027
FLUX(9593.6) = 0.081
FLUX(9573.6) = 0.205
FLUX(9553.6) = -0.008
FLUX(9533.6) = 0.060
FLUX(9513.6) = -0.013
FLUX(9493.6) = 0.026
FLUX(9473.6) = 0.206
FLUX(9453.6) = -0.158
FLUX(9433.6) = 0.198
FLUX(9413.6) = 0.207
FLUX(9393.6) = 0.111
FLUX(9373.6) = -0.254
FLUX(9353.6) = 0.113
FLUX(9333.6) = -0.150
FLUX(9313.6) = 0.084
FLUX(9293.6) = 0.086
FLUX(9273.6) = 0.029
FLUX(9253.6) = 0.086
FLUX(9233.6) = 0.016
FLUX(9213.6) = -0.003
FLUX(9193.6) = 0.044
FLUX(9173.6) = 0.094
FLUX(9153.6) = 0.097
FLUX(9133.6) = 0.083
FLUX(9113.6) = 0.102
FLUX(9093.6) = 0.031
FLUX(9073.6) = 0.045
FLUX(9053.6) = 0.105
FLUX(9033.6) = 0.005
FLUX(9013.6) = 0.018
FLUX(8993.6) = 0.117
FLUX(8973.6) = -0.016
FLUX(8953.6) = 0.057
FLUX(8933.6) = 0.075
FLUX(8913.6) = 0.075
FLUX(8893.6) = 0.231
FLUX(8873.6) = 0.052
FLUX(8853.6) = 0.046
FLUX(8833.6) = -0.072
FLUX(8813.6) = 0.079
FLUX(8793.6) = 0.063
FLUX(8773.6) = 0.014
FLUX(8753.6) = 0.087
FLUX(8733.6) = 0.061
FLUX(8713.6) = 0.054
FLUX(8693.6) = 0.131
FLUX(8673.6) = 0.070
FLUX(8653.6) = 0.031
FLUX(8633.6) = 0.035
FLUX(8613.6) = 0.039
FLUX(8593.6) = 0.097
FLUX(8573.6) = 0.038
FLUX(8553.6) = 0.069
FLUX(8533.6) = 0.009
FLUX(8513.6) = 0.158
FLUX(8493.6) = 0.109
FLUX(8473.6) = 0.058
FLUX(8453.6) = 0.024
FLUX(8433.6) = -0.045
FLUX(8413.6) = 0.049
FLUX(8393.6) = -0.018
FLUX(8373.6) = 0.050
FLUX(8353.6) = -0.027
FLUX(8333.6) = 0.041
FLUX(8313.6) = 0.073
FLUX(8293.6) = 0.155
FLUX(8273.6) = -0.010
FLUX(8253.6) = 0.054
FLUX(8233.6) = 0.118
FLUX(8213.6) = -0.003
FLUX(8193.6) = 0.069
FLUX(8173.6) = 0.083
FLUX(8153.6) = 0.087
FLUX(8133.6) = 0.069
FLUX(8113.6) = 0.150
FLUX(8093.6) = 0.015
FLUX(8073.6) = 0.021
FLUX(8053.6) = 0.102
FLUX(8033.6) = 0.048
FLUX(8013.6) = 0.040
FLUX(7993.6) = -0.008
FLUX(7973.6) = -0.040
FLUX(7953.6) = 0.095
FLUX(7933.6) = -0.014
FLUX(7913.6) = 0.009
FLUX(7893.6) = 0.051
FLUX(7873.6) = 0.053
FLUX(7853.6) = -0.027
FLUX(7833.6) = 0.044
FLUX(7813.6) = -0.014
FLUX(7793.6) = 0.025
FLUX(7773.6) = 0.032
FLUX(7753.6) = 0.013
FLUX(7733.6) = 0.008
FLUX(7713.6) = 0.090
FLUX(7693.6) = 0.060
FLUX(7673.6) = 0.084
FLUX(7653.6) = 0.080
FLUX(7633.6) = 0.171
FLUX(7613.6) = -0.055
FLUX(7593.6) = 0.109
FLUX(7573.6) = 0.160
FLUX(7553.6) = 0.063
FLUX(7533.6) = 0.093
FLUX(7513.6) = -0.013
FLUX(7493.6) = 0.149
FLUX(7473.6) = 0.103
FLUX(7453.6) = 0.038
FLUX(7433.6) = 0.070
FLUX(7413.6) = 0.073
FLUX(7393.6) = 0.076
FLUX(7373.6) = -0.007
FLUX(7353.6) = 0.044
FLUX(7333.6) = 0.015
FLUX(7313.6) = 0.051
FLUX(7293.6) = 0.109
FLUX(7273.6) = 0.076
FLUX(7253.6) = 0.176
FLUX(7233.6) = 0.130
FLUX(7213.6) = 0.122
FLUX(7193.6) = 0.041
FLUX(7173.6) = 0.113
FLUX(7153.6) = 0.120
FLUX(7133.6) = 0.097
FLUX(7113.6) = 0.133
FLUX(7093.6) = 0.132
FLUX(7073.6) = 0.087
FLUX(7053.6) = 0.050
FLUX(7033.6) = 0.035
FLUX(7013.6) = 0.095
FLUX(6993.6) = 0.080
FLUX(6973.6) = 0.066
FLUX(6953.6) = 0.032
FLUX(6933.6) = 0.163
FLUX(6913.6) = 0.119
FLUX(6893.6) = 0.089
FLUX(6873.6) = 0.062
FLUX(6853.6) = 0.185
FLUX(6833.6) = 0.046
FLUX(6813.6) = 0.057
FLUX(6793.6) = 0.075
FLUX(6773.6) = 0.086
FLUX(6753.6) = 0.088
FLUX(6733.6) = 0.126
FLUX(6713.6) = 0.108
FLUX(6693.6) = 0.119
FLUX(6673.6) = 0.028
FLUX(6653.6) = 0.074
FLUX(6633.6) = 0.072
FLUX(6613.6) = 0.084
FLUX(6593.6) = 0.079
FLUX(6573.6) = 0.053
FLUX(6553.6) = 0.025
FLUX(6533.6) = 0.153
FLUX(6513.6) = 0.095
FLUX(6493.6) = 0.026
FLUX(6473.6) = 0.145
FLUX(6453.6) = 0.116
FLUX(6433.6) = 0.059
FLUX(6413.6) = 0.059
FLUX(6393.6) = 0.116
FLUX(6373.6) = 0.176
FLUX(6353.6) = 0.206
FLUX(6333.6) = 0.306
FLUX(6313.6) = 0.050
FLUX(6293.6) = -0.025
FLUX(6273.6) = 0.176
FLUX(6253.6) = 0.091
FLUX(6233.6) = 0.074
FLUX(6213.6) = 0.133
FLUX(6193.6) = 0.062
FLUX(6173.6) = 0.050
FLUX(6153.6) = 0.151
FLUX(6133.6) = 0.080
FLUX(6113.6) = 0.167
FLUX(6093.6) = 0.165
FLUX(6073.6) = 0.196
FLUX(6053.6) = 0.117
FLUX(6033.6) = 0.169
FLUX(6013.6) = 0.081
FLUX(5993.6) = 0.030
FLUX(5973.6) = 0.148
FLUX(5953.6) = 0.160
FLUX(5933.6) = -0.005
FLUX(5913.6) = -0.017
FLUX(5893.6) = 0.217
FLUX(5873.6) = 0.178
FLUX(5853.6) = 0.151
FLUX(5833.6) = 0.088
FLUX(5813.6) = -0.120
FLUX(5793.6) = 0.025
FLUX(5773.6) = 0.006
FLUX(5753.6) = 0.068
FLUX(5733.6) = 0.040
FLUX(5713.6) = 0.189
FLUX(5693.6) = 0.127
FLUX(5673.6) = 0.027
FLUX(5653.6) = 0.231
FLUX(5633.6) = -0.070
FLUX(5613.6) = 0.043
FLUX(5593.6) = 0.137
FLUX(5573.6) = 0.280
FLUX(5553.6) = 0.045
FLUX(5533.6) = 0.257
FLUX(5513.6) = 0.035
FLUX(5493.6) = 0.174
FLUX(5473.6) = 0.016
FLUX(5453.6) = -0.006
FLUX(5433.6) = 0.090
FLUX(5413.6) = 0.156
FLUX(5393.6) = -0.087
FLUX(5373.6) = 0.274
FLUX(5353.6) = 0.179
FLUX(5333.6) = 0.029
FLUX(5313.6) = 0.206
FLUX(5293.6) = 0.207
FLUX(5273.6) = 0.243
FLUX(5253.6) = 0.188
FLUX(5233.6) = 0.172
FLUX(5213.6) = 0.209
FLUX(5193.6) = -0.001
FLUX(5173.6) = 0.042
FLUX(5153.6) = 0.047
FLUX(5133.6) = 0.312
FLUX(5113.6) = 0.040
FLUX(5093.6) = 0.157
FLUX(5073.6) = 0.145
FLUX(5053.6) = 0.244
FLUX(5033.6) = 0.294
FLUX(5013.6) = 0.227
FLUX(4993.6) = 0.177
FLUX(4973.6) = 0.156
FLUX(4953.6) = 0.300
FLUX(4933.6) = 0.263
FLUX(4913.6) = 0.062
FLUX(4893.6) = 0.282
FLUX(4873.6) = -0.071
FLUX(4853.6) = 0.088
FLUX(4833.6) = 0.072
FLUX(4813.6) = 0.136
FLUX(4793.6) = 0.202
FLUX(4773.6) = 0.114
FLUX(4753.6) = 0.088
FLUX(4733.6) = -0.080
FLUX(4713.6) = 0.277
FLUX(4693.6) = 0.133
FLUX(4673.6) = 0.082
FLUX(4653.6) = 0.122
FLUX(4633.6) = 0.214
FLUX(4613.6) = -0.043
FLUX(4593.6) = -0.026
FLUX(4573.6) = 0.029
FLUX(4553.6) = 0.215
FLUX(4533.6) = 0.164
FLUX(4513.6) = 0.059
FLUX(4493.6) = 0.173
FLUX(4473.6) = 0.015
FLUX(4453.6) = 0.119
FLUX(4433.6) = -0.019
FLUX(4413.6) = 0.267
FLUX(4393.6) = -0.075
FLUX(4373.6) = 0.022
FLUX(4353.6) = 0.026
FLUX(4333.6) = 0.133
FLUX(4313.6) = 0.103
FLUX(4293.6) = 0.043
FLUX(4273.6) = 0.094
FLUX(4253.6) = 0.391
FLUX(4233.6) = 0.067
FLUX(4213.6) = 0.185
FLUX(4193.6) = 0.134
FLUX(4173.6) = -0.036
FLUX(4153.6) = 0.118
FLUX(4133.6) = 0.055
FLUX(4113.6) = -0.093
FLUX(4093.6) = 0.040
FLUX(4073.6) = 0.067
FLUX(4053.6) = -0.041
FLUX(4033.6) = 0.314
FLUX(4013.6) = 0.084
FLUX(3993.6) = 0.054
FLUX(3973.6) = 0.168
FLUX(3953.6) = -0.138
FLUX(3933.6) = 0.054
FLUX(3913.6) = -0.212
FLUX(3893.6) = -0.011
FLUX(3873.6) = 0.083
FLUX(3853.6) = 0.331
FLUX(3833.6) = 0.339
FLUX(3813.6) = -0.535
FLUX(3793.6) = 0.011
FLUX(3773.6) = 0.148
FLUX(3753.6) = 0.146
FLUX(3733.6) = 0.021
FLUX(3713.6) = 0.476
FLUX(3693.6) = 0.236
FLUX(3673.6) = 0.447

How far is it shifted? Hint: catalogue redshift 0.26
